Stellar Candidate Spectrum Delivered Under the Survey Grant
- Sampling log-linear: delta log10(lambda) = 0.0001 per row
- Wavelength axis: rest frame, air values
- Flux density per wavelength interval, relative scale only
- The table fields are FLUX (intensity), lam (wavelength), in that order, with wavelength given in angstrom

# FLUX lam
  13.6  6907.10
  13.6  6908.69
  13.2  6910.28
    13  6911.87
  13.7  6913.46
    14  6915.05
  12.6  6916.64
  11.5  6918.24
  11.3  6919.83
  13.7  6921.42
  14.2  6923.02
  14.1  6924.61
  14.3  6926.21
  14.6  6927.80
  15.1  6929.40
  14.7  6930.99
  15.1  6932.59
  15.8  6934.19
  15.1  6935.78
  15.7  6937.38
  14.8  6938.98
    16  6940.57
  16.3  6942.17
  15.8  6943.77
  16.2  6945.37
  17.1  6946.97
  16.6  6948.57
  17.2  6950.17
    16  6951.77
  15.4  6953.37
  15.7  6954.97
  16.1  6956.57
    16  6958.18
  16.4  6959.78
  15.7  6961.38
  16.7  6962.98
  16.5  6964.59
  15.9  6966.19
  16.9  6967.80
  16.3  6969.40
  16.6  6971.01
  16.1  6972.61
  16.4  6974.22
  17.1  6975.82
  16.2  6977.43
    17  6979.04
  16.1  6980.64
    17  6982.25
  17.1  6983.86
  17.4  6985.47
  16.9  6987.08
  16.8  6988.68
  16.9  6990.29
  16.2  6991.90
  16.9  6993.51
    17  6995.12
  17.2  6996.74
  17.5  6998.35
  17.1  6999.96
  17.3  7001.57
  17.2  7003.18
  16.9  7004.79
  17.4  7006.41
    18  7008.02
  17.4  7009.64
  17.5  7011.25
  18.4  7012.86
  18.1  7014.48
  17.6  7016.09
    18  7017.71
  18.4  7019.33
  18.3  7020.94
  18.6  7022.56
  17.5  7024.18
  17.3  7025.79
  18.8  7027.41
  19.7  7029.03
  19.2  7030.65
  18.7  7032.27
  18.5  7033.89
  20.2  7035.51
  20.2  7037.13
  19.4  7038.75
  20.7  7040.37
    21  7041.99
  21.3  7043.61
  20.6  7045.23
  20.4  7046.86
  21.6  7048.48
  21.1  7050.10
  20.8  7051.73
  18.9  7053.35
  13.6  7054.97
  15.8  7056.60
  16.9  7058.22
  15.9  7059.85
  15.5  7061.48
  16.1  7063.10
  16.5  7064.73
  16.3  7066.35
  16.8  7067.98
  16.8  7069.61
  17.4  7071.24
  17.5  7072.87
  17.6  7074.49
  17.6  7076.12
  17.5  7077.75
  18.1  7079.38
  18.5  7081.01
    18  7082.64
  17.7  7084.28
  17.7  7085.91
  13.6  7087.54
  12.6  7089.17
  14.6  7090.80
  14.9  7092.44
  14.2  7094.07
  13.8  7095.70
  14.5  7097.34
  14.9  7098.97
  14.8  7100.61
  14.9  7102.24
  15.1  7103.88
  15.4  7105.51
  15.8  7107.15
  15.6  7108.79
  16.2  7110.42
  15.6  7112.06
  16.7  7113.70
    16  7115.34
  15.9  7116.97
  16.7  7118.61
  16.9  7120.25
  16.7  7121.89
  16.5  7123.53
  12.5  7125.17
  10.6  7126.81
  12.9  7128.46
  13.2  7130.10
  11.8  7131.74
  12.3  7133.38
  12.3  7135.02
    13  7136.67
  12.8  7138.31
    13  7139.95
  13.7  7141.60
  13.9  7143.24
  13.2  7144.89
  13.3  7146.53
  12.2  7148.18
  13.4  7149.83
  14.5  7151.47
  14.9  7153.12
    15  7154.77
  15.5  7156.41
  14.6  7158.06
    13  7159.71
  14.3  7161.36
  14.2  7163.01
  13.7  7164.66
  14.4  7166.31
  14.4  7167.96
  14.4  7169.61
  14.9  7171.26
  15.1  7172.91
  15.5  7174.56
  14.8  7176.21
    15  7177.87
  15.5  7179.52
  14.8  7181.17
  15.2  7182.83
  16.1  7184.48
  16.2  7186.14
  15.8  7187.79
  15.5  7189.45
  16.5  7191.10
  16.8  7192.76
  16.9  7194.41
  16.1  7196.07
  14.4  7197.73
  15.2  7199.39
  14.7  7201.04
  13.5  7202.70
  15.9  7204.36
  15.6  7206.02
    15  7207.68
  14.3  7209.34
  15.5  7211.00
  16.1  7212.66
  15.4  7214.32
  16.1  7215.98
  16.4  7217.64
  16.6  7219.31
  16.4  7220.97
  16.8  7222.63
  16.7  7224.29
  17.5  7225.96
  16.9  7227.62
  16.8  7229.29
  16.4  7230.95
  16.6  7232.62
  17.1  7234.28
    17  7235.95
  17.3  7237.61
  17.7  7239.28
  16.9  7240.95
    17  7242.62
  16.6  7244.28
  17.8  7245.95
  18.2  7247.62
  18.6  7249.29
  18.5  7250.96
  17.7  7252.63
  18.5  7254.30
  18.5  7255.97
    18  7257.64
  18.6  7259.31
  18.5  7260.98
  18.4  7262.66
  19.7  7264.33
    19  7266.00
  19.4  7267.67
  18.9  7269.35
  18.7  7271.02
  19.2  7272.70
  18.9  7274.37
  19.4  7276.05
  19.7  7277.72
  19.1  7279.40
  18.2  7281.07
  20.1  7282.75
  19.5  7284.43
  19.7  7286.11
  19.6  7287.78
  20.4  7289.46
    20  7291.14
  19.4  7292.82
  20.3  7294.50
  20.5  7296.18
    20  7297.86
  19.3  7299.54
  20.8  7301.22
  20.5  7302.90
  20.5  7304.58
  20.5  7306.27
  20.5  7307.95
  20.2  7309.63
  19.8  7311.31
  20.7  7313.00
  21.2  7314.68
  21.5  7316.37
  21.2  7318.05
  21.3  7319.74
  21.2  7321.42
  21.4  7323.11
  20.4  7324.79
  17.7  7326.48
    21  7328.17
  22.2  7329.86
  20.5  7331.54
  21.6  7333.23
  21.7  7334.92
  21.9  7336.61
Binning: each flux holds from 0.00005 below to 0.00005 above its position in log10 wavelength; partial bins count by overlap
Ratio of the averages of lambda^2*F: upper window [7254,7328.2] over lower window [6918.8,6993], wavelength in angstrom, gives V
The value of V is 1.37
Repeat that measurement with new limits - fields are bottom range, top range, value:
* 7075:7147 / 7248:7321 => 1.38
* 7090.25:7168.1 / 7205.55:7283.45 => 1.27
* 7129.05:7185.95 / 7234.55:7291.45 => 1.36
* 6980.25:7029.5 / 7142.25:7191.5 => 0.88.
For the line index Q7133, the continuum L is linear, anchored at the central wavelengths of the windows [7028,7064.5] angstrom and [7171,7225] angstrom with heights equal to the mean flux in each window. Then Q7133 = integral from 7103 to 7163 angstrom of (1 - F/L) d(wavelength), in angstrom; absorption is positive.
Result 9.59 angstrom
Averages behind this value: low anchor 18.9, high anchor 15.6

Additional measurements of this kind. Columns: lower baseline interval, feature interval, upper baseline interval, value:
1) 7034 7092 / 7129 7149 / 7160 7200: 4.0 angstrom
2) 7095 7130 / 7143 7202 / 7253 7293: 6.3 angstrom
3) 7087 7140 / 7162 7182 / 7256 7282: 1.8 angstrom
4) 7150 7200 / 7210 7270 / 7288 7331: 0.9 angstrom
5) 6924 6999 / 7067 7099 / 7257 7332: 2.4 angstrom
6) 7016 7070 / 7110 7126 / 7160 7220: 0.8 angstrom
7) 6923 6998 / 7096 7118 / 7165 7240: 0.7 angstrom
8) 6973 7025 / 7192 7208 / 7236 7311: 2.7 angstrom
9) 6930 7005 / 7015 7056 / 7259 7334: -4.9 angstrom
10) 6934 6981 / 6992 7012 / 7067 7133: -1.5 angstrom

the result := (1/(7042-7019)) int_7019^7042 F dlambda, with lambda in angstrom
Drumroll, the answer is 19.1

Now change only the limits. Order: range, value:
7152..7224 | 15.3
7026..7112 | 17.3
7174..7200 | 15.6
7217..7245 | 16.9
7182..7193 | 16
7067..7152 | 15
